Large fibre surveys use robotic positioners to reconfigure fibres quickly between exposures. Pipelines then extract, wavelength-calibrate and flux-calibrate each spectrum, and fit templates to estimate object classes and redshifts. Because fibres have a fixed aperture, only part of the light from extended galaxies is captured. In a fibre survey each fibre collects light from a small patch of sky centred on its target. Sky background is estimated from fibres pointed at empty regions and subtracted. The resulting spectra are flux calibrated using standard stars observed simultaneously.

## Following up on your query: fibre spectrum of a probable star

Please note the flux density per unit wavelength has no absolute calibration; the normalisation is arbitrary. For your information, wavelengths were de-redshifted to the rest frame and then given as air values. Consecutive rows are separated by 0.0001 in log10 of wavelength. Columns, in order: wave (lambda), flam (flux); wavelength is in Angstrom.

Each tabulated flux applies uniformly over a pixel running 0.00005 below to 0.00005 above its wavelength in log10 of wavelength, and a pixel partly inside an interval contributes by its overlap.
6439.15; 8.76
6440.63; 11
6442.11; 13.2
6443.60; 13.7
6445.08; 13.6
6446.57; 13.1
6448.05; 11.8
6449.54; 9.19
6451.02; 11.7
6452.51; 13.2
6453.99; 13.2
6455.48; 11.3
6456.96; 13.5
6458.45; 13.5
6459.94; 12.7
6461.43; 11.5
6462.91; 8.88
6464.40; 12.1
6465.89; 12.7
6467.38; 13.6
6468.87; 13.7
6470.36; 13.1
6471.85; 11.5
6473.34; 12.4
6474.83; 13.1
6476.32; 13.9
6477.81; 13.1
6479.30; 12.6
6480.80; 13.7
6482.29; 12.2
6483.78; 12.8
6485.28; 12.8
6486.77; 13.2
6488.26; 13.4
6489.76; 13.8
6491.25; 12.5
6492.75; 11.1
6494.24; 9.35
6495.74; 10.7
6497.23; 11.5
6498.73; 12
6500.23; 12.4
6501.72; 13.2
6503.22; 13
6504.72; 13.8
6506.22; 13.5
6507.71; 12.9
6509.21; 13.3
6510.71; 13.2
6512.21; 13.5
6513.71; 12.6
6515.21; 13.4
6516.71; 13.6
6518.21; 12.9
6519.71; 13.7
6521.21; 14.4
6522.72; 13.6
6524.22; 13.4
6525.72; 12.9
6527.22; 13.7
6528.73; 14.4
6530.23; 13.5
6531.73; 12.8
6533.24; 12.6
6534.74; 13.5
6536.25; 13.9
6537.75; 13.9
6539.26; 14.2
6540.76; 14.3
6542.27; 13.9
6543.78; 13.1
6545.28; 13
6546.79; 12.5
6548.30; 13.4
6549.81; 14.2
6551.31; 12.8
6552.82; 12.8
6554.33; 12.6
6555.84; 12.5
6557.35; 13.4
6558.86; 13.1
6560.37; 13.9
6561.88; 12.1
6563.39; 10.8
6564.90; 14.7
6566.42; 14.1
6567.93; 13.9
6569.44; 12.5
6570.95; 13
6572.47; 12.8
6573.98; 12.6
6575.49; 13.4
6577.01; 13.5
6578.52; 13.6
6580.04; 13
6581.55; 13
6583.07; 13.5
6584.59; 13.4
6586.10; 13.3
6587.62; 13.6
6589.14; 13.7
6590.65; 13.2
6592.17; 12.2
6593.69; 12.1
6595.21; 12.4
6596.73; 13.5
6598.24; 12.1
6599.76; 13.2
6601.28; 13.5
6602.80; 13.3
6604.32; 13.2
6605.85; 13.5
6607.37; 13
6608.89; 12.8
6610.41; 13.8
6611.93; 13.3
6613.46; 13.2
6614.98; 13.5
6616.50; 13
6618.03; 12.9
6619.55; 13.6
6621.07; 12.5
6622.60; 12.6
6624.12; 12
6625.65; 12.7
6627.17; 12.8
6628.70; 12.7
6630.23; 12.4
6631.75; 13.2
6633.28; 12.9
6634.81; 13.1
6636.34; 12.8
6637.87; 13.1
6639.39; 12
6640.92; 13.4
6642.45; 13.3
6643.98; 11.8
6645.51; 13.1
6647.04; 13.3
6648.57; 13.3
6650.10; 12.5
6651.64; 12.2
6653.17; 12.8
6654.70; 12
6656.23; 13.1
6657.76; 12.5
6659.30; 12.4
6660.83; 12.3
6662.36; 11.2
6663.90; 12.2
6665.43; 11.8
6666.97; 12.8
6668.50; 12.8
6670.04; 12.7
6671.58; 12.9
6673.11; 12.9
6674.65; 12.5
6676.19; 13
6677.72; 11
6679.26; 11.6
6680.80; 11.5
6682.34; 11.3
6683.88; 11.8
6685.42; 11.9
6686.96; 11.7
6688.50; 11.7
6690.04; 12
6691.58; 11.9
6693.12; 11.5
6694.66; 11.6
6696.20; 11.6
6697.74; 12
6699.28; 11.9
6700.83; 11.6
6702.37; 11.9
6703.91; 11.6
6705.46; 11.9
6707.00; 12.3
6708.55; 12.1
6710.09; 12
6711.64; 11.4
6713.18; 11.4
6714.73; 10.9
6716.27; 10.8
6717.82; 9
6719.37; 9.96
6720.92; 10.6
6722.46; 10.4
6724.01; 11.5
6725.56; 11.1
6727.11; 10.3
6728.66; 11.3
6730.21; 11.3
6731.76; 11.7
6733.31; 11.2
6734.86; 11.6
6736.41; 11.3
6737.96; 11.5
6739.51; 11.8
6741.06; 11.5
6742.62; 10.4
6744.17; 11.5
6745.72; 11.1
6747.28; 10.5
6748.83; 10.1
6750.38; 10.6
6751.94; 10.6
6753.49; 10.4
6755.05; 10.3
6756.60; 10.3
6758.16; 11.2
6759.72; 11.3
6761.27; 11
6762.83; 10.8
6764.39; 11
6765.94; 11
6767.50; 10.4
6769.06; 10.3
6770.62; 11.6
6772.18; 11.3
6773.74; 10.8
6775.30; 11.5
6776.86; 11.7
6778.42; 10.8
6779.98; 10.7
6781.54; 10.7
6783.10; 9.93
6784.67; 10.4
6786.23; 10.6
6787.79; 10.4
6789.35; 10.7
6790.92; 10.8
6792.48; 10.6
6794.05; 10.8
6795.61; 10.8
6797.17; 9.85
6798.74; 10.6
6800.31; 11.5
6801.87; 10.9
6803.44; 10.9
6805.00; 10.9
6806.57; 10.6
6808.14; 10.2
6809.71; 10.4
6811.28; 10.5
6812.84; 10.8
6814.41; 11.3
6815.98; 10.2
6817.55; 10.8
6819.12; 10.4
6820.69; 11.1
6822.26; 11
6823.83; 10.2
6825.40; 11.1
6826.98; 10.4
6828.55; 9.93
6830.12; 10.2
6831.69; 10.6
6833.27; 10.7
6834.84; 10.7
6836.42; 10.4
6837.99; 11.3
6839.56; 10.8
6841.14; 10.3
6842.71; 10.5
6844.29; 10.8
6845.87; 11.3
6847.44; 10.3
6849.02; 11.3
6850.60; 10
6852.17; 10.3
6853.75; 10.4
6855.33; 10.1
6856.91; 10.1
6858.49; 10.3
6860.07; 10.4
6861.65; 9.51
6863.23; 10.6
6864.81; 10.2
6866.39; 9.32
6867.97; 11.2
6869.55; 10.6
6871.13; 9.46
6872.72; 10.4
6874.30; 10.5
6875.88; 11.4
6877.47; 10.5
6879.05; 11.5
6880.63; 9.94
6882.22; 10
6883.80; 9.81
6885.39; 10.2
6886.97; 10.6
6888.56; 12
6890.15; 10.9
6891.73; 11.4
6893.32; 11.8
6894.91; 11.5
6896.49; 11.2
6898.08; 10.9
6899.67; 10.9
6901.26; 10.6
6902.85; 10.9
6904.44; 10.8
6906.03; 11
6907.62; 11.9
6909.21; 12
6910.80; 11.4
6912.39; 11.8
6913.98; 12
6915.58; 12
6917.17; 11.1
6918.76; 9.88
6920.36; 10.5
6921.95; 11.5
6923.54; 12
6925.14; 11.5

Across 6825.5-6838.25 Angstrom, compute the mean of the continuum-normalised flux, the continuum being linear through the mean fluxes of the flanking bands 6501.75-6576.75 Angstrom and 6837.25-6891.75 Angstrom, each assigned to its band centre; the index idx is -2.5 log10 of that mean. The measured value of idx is 0.03 mag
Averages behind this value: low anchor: 13.3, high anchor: 10.5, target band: 10.5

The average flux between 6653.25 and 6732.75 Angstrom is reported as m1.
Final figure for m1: 11.7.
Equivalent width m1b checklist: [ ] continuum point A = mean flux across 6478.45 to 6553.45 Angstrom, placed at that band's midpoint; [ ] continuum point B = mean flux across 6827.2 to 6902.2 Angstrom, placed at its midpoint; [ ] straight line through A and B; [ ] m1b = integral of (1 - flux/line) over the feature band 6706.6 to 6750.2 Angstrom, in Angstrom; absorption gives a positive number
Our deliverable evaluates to 1.8 Angstrom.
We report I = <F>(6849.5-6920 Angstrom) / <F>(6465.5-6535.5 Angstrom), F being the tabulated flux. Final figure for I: 0.8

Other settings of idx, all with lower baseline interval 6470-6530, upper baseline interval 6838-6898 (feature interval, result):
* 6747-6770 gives 0.06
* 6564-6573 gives -0.08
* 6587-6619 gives -0.07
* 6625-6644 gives -0.07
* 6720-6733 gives 0.04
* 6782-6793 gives 0.06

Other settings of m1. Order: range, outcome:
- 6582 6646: 13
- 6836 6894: 10.6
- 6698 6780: 11.1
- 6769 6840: 10.7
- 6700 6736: 11.2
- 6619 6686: 12.5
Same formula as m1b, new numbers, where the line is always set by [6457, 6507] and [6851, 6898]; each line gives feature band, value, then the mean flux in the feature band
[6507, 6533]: -2.2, 13.4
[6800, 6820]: 0.3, 10.7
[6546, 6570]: -1.8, 13.1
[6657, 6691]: -1.6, 12.1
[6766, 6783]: 0.2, 10.9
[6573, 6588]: -1.5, 13.3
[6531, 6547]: -1.6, 13.5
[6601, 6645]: -4.2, 13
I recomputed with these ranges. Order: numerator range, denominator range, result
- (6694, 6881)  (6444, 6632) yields 0.84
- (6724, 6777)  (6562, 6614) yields 0.84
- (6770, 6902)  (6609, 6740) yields 0.88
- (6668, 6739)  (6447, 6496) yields 0.93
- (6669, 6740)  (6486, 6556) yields 0.88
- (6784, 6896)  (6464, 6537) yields 0.82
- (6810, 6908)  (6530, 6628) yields 0.81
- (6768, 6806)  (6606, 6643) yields 0.83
